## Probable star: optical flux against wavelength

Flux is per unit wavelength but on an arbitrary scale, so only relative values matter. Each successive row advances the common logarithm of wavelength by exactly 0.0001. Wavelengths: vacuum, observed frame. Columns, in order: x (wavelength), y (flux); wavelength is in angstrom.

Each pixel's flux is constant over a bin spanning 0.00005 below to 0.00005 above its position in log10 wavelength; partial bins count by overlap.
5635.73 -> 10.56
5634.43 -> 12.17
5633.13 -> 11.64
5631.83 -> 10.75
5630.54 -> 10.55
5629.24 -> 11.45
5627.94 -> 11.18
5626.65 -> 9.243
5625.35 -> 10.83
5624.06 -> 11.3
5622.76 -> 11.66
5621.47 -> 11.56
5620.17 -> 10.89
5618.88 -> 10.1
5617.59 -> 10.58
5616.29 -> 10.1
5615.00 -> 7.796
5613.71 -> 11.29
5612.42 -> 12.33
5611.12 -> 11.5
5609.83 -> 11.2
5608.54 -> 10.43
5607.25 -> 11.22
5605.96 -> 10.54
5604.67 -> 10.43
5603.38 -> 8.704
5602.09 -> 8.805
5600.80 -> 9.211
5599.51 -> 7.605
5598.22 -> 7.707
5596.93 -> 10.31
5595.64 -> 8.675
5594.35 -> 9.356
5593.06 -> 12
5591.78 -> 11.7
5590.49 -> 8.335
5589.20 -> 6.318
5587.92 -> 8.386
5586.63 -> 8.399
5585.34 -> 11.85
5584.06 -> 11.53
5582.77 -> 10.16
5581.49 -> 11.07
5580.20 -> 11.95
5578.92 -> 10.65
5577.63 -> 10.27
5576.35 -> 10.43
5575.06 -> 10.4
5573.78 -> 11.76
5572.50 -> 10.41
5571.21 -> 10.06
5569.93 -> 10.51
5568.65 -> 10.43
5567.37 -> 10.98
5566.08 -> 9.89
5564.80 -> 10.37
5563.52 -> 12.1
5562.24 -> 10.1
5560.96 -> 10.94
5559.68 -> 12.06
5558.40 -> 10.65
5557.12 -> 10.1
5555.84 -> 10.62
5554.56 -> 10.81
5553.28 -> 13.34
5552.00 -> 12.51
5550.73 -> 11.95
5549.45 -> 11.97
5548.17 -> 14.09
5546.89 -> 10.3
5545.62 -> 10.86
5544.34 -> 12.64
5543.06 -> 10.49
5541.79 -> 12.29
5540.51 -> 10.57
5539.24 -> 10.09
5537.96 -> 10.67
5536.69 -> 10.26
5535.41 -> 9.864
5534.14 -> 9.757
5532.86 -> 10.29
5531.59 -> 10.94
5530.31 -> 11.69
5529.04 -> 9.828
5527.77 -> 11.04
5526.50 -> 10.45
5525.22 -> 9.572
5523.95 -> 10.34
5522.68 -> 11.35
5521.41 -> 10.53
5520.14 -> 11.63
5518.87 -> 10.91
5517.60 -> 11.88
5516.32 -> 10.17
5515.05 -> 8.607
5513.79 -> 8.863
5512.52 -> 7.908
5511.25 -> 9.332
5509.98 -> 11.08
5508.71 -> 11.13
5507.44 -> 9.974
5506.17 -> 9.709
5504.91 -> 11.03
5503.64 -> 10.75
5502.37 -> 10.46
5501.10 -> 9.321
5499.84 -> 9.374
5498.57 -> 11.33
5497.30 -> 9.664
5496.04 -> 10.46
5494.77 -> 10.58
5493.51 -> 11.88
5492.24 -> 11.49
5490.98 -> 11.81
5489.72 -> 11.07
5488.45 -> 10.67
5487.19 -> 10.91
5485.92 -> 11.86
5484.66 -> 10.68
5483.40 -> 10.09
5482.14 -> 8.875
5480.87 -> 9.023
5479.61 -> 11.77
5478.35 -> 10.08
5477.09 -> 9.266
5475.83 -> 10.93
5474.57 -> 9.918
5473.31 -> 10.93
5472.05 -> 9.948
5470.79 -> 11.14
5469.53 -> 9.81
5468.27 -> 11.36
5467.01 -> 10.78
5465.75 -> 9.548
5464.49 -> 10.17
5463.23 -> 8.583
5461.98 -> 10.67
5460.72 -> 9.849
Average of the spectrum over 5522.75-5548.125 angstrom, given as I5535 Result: 10.7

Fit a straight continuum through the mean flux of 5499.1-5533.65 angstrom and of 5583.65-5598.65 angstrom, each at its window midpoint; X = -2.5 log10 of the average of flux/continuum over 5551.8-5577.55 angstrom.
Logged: -0.112 mag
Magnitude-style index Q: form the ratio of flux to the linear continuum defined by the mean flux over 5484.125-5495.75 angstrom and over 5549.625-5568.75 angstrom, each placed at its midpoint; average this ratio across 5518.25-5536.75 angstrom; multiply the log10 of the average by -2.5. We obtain 0.061 mag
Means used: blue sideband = 11.2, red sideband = 11.2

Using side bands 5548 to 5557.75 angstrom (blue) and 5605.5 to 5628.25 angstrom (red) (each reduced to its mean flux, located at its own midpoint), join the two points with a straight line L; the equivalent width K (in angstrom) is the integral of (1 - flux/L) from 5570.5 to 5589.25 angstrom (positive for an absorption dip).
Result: 1.7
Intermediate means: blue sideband 11.8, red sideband 10.8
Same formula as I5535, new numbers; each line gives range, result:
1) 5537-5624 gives 10.6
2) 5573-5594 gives 10.3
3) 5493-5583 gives 10.7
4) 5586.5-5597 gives 9.26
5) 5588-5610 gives 9.5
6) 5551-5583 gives 10.9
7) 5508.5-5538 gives 10.3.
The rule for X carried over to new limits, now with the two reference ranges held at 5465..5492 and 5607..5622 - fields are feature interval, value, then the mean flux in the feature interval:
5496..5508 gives 0.04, 10.2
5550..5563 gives -0.07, 11.3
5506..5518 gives 0.08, 9.83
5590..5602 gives 0.14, 9.42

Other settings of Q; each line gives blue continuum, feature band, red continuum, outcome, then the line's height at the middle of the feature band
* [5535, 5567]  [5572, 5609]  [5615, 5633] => 0.10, 10.9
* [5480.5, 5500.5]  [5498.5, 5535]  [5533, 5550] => 0.06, 10.8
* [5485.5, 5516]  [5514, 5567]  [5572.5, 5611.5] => -0.07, 10.2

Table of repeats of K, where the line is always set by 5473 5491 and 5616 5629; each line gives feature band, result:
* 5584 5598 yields 1.48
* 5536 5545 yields -0.33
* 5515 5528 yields -0.13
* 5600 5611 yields 0.66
